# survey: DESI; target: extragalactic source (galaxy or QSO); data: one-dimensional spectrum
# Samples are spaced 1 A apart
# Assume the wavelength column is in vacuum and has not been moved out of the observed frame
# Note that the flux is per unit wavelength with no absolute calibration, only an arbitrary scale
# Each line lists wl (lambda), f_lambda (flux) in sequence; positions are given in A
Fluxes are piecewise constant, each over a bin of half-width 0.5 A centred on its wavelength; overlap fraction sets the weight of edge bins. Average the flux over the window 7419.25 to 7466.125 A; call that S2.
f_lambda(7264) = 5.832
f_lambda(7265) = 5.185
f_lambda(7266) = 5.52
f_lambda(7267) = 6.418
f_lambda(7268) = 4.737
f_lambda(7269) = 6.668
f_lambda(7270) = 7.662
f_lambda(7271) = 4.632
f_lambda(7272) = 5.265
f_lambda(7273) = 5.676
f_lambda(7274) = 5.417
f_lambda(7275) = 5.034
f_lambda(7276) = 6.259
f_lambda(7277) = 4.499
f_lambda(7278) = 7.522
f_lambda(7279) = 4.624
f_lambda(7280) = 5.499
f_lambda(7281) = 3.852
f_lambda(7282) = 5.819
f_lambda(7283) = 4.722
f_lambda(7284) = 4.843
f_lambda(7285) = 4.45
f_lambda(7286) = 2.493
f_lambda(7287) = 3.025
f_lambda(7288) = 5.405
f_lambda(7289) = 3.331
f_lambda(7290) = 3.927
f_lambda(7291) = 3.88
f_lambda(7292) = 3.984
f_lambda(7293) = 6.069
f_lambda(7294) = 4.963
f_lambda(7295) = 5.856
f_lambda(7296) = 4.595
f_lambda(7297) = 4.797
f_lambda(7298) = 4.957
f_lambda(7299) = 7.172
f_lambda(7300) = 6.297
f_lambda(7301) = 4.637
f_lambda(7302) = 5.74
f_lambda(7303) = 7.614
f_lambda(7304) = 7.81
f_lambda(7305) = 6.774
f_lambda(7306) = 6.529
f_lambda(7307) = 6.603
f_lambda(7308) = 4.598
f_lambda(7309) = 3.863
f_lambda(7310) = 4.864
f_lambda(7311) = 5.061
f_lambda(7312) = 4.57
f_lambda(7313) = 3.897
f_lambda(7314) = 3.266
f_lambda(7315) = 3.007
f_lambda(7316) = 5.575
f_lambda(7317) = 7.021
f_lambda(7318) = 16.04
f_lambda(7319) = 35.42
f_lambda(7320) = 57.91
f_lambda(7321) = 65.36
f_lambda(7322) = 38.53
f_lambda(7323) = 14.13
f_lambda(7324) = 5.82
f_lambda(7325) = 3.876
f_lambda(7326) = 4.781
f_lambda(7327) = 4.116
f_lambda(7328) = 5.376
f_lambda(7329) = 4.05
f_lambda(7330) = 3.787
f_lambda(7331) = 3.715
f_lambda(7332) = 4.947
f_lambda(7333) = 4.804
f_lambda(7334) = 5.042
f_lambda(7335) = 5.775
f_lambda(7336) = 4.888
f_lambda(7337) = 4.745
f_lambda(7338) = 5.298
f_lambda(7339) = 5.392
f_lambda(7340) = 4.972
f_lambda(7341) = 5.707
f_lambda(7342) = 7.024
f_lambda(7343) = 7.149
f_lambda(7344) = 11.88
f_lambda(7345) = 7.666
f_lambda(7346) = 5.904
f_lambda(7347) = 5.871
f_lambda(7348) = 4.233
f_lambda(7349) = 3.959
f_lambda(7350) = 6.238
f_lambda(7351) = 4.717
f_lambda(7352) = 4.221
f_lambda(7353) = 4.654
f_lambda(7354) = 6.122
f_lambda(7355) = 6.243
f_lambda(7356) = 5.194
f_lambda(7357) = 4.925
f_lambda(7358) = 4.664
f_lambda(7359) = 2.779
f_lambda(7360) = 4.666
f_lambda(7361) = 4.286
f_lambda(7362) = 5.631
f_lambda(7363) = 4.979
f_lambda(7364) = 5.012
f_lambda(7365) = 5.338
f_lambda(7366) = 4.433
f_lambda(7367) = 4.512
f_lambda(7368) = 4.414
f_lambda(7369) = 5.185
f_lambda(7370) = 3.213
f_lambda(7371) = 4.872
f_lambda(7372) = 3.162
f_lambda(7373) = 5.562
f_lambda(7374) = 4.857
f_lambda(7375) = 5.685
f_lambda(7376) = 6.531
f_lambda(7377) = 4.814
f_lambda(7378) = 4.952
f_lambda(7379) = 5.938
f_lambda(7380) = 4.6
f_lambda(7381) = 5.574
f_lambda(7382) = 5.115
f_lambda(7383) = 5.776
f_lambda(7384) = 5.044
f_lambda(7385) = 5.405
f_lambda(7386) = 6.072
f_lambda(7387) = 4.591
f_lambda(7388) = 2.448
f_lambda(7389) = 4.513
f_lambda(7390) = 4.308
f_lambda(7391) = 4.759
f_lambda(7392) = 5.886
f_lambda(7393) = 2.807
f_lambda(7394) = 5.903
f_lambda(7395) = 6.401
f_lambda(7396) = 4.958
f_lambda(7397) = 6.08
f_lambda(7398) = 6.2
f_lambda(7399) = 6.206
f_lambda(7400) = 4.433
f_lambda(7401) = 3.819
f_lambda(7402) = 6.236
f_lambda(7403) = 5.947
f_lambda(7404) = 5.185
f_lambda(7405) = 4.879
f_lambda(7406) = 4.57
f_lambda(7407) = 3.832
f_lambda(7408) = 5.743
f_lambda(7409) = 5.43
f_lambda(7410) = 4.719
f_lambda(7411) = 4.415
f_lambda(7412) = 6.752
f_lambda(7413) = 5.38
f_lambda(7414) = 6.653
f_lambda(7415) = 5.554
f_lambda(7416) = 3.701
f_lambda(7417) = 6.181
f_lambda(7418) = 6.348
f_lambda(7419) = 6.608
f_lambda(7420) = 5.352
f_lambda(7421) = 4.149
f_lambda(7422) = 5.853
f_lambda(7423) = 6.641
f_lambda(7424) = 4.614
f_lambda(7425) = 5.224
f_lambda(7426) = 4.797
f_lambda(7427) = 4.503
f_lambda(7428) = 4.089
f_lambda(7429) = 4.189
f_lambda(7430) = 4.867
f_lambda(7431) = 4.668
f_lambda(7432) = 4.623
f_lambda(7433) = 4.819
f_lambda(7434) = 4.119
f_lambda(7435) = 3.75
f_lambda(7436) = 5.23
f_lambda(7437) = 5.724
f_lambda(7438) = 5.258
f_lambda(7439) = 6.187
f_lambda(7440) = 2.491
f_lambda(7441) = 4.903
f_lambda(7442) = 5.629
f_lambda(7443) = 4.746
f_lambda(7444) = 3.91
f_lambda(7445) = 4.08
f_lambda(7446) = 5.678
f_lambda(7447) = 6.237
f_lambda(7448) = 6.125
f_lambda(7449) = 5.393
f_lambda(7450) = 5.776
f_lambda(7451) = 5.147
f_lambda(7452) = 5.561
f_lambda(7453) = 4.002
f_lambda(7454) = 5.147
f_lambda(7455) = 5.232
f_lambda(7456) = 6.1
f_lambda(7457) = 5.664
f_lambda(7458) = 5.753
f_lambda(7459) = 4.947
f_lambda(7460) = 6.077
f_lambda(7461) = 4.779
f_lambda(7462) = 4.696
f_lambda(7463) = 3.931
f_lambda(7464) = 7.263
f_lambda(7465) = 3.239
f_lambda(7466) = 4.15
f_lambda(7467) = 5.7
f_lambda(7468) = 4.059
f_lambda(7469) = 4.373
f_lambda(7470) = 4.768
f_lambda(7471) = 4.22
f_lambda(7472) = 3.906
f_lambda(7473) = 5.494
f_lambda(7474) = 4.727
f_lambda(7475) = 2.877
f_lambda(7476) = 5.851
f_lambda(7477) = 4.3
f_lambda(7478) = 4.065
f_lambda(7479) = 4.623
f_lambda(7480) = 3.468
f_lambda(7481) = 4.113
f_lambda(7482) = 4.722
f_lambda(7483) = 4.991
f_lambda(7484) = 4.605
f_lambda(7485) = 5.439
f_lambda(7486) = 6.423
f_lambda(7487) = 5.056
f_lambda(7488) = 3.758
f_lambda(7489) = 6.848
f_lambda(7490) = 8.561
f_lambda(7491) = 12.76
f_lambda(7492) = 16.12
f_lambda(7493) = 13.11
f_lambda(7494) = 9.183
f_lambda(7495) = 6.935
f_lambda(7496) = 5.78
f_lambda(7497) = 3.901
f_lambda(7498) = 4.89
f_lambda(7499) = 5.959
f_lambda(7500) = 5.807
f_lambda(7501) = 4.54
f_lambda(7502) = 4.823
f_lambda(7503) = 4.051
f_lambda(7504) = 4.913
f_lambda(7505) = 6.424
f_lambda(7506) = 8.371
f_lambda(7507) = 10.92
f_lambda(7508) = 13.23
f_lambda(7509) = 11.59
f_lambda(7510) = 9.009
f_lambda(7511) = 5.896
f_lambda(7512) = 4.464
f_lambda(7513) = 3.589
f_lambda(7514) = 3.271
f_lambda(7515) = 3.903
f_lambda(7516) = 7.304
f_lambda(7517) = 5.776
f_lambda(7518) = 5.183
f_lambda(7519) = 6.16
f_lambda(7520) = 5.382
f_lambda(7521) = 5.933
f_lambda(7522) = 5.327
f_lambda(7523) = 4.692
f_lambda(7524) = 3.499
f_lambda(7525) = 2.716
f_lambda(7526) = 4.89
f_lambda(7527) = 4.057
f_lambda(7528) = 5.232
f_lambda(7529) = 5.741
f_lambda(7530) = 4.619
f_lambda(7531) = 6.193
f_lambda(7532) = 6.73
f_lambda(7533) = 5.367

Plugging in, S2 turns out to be 5.02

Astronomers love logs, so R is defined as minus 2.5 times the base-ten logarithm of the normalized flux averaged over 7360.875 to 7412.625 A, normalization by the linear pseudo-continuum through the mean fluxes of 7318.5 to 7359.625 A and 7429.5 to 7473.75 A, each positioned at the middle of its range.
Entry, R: 0.455 mag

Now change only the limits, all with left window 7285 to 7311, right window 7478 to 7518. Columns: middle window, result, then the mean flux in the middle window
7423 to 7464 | 0.232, 5.02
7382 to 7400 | 0.142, 5.12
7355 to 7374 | 0.210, 4.65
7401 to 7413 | 0.148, 5.19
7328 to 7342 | 0.102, 4.95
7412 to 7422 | 0.074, 5.62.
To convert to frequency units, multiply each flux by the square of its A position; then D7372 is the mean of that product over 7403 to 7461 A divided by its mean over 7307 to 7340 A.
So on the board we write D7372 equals 0.5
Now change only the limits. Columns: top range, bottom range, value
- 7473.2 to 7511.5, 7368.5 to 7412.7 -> 1.34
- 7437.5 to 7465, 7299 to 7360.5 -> 0.63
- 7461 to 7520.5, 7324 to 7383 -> 1.21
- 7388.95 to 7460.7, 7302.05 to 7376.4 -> 0.68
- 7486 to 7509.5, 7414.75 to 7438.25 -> 1.56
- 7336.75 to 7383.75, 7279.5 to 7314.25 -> 1.07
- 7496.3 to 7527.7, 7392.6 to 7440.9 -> 1.16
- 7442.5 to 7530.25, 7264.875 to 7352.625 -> 0.80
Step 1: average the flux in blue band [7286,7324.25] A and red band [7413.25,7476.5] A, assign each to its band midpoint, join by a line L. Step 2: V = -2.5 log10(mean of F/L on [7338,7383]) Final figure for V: 0.474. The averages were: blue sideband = 10.3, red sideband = 5.02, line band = 5.3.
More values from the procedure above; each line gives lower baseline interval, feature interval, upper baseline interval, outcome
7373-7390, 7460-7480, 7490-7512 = 0.49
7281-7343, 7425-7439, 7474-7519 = 0.43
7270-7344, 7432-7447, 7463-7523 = 0.33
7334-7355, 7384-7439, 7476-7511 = 0.22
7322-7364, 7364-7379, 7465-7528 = 0.20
